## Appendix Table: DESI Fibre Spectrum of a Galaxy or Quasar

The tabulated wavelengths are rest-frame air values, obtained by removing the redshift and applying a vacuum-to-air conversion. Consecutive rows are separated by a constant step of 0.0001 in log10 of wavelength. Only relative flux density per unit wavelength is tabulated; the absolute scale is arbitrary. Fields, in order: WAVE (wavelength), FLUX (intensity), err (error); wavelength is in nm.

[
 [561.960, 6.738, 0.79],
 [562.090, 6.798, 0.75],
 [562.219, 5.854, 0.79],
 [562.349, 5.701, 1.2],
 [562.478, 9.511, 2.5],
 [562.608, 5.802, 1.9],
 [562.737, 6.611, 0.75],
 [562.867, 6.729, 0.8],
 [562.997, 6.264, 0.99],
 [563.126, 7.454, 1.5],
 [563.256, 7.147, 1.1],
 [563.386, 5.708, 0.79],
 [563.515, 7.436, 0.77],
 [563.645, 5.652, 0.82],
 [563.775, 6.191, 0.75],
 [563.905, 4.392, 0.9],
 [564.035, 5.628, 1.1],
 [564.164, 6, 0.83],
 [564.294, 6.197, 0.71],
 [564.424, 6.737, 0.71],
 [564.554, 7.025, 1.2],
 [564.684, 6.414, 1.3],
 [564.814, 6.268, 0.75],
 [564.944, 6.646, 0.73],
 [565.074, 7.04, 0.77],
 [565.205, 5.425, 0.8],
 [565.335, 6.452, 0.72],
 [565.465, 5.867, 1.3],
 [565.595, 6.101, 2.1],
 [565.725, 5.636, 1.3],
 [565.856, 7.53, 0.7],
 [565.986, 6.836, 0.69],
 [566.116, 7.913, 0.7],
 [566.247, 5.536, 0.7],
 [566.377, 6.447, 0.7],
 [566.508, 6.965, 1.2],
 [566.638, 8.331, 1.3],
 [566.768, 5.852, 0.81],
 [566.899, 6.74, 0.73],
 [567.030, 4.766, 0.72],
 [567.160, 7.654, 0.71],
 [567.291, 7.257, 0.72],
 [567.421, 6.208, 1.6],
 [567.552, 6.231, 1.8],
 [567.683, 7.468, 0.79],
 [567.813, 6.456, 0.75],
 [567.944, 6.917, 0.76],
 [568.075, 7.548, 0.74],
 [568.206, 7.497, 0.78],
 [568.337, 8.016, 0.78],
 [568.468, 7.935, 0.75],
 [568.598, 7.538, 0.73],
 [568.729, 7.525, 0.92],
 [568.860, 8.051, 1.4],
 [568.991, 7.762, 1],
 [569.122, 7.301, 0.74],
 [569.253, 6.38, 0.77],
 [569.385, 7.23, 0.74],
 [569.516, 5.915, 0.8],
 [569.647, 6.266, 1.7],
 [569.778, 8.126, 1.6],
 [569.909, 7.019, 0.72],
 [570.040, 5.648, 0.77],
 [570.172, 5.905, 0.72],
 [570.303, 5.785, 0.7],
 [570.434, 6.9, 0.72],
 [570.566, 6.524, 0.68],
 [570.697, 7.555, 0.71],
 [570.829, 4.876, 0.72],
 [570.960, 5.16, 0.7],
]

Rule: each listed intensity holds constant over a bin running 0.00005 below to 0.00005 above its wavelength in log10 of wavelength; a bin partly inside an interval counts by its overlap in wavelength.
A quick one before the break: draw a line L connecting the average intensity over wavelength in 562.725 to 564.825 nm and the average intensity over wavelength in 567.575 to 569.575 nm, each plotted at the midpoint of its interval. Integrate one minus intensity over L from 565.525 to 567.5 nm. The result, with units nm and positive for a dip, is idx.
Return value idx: 0.07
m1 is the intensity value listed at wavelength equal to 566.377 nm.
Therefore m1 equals 6.447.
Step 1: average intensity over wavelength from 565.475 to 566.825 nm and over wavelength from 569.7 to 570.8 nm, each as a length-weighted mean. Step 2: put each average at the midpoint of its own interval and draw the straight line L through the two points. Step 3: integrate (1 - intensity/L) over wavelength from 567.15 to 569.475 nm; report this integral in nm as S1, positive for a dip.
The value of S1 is -0.21 nm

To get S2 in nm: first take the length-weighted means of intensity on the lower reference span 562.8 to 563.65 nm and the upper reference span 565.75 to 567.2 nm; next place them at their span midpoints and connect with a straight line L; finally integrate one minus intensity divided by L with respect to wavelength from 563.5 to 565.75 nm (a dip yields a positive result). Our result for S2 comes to 0.186 nm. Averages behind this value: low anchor 6.69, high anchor 6.73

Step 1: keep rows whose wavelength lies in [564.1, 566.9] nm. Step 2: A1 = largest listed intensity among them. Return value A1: 8.331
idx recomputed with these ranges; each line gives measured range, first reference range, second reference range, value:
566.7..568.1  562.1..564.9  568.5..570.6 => 0.02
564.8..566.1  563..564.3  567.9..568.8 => 0.05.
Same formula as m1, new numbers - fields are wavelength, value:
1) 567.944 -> 6.917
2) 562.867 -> 6.729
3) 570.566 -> 6.524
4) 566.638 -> 8.331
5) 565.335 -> 6.452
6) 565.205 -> 5.425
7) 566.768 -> 5.852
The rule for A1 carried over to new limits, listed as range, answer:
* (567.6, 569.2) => 8.051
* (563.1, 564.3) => 7.454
